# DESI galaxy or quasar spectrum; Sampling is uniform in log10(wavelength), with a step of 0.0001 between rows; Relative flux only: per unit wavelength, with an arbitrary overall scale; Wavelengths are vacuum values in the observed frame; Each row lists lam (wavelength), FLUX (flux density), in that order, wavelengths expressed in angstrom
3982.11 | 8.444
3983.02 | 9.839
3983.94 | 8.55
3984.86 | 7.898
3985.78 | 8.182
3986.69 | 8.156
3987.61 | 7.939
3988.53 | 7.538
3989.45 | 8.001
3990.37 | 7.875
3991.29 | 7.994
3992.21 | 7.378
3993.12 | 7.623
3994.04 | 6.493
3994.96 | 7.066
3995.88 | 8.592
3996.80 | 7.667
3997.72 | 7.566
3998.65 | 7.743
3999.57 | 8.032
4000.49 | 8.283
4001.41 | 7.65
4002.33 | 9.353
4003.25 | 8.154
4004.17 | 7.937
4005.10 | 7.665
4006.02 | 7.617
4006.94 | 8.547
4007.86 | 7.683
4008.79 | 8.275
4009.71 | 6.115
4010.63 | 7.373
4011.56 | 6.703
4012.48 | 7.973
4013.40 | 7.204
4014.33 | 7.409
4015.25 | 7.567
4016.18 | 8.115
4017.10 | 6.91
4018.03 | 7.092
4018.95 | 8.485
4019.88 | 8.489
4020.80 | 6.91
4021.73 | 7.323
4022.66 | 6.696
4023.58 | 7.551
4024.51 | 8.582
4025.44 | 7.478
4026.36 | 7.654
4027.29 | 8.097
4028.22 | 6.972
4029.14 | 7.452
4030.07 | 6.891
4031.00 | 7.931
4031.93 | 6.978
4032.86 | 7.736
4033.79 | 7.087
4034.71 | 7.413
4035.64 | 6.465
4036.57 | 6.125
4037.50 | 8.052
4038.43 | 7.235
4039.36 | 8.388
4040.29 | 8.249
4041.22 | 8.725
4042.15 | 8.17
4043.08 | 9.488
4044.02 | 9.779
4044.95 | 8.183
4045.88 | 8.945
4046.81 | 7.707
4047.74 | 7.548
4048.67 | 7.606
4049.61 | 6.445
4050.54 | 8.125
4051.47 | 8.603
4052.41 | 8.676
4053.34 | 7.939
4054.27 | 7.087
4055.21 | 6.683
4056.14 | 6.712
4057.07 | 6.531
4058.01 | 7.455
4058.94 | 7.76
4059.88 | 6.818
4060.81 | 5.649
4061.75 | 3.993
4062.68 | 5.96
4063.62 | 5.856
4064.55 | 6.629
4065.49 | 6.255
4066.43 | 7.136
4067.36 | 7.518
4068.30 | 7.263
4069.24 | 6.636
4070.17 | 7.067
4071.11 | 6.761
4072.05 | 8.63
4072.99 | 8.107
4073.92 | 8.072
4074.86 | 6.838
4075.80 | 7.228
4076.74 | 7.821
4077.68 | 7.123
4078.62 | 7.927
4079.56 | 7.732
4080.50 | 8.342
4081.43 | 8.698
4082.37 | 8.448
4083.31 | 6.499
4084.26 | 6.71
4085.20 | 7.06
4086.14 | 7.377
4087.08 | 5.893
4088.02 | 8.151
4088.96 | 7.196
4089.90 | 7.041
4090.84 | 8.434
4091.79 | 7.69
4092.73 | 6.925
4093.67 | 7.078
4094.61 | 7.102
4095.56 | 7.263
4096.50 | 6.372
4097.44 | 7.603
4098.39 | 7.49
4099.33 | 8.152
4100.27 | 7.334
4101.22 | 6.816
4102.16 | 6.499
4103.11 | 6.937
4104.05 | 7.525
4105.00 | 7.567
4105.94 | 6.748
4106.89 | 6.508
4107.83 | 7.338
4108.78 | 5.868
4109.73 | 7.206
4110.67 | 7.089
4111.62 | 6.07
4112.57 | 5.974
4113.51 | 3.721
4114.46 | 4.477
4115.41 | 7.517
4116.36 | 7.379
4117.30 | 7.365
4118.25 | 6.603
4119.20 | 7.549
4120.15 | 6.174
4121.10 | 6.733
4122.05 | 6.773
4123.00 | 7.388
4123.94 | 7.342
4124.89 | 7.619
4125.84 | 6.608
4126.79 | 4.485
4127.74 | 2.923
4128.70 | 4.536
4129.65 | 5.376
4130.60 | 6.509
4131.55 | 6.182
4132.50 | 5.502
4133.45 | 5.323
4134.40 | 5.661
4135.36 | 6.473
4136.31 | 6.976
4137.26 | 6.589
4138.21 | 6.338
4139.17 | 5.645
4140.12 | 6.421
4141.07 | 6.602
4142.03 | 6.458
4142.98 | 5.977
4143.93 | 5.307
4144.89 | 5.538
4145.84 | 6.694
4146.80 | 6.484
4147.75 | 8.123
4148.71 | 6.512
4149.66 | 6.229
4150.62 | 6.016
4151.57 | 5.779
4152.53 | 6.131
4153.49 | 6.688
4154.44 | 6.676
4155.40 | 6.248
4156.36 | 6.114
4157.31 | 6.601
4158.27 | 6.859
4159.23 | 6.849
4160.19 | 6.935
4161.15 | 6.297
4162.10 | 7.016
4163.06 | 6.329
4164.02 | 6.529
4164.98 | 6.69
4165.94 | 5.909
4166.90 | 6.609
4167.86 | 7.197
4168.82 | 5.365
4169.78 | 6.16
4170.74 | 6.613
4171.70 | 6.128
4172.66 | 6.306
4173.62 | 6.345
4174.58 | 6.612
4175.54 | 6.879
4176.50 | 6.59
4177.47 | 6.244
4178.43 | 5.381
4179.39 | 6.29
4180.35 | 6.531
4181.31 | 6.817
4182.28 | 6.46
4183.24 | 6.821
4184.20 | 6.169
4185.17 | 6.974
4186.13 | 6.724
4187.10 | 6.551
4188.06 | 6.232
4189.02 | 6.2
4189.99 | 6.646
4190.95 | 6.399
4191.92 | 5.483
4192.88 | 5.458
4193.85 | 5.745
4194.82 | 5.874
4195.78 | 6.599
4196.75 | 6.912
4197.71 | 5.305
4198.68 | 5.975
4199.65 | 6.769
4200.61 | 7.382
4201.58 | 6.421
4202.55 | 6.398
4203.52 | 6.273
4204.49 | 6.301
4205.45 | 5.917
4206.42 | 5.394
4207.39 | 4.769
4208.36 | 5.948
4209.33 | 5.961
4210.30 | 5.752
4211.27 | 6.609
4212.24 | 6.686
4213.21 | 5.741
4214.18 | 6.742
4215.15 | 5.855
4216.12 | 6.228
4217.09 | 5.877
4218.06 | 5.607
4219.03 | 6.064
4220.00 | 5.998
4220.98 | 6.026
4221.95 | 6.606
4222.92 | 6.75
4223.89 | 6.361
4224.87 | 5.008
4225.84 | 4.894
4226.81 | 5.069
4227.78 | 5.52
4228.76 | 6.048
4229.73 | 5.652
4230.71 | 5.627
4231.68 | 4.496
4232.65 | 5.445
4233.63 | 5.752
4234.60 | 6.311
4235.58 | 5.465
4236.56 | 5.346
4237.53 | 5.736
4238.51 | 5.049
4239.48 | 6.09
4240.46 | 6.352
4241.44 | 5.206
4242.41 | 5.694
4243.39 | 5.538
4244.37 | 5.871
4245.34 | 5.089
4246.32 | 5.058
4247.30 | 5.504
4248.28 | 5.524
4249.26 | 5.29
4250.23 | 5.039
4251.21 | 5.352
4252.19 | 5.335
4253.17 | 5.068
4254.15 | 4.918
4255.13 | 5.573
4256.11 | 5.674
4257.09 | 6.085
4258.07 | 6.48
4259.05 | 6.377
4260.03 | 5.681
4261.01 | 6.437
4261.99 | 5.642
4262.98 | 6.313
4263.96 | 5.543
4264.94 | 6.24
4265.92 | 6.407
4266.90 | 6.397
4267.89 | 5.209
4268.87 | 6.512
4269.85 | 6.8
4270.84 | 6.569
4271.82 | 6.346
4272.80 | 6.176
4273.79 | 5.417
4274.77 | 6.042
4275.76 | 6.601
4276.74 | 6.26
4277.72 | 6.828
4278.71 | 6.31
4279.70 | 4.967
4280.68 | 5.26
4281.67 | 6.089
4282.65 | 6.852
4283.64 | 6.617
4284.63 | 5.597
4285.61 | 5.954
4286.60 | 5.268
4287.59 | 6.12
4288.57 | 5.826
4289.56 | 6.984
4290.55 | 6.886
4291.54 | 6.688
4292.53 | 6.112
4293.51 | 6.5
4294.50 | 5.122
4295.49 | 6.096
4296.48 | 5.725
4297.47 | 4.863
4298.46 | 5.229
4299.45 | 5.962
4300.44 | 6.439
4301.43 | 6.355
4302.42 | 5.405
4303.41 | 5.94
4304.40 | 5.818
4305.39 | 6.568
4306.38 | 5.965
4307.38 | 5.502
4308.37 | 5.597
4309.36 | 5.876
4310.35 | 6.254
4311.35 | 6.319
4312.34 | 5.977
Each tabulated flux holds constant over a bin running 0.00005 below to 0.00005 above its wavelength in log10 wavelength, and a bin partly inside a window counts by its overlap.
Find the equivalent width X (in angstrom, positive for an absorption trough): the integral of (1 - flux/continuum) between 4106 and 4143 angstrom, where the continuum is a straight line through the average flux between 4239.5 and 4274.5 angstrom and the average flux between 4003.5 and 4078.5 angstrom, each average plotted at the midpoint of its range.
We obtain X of 3.1 angstrom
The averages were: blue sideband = 7.45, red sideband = 5.8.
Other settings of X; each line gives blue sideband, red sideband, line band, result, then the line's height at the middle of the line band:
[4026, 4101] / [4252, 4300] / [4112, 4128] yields 1.6 angstrom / 7.03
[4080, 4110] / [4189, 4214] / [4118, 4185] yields 3.1 angstrom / 6.65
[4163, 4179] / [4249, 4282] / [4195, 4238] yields 1.4 angstrom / 6.14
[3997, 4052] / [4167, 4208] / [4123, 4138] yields 1.9 angstrom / 6.79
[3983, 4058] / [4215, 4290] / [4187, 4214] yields 0.5 angstrom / 6.26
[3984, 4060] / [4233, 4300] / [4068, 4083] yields -0.7 angstrom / 7.3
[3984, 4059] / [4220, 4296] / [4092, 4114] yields 0.7 angstrom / 7.07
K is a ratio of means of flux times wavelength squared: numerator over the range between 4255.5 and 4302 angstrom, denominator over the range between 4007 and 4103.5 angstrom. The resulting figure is 0.91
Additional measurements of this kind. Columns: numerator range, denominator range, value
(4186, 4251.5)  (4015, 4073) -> 0.86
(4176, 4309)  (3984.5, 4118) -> 0.89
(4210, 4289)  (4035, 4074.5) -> 0.87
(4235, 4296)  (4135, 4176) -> 0.97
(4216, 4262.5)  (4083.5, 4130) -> 0.90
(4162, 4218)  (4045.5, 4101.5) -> 0.91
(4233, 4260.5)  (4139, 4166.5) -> 0.91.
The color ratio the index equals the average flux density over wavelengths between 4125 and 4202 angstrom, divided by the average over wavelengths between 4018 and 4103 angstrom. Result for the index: 0.84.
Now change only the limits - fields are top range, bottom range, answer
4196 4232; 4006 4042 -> 0.79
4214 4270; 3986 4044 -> 0.75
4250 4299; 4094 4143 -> 0.92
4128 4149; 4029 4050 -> 0.79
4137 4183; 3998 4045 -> 0.83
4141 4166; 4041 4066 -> 0.87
